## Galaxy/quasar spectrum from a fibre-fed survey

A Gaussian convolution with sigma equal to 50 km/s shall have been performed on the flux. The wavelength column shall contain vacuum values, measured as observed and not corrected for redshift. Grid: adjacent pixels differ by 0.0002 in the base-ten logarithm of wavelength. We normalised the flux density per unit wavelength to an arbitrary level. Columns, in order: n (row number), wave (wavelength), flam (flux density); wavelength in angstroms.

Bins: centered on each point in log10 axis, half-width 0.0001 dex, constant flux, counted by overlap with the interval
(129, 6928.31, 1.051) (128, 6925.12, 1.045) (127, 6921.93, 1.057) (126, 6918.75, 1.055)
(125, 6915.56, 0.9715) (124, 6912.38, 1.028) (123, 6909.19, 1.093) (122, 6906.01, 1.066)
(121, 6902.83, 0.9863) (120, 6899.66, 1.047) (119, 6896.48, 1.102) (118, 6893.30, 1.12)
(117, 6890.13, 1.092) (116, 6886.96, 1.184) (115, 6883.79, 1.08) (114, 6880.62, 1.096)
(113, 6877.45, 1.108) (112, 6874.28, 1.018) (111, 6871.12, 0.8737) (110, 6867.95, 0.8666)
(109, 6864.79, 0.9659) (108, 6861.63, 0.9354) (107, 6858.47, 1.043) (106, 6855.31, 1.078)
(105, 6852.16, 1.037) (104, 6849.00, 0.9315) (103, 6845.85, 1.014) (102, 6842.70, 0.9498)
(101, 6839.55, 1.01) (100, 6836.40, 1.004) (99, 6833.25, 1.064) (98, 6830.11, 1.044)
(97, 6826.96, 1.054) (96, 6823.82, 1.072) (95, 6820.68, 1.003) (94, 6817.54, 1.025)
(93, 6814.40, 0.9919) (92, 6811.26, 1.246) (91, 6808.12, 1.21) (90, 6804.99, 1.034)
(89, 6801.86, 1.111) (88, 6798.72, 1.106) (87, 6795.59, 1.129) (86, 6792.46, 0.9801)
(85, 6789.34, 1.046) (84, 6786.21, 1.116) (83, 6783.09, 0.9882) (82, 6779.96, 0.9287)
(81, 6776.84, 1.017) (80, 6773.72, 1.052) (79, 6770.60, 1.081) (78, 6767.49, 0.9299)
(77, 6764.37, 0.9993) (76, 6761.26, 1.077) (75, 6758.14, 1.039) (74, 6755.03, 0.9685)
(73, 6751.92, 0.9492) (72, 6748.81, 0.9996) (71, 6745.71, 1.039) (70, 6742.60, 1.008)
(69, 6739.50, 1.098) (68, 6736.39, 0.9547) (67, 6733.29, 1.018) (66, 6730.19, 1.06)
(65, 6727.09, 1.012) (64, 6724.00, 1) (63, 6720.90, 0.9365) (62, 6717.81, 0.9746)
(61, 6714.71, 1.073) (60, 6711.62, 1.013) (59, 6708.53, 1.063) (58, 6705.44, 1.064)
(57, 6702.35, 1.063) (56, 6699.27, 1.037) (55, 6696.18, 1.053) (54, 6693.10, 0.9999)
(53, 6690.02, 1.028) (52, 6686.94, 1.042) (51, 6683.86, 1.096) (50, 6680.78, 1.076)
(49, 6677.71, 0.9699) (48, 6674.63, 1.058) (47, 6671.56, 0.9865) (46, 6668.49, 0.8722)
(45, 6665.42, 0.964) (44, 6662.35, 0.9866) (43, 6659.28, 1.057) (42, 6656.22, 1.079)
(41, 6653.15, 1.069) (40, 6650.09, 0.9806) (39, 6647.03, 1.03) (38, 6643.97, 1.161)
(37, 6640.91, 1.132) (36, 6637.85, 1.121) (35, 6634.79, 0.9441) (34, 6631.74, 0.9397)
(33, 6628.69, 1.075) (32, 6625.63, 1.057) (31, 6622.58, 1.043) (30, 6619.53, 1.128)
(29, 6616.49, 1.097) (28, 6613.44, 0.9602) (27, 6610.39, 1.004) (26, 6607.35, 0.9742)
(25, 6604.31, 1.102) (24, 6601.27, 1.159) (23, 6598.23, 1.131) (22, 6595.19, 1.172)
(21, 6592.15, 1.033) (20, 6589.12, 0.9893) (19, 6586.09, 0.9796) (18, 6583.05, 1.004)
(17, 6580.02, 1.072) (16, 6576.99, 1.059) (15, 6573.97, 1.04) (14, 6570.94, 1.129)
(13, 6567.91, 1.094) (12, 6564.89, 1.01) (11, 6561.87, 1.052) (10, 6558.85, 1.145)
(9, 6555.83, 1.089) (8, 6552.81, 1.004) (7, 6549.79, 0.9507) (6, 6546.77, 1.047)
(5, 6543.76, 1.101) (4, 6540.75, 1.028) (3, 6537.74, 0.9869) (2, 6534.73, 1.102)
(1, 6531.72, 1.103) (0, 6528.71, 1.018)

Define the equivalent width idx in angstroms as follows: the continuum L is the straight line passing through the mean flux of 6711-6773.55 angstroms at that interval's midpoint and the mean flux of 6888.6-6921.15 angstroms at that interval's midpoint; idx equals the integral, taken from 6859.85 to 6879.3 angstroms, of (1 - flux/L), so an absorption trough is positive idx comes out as 1.54 angstroms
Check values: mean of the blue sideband 1.01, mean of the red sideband 1.06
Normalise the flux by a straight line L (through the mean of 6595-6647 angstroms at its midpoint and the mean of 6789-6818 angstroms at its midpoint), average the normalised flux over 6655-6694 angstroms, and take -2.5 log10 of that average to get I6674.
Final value 0.060 mag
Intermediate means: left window 1.07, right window 1.09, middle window 1.02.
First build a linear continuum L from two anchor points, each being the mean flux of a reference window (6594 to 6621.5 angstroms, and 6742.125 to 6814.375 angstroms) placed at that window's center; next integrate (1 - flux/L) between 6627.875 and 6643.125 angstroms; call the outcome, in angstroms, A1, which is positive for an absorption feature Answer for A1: 0.4 angstroms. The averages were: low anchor 1.08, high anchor 1.05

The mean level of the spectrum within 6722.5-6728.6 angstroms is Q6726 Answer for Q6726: 1.01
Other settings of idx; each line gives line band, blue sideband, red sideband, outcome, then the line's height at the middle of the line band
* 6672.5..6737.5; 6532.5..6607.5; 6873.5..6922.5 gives 2.20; 1.06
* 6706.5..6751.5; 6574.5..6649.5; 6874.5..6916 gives 2.01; 1.06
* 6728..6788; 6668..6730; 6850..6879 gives -0.29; 1.01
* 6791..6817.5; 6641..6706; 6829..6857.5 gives -2.02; 1.02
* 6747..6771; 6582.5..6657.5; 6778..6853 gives 1.05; 1.05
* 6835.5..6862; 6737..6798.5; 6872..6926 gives 1.17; 1.05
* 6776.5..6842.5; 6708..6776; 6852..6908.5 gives -1.77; 1.03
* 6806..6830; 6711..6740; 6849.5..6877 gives -2.22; 0.991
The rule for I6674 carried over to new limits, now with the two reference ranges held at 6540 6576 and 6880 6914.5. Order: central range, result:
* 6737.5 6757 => 0.06 mag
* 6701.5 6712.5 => 0.02 mag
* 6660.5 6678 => 0.10 mag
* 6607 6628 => 0.02 mag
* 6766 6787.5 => 0.06 mag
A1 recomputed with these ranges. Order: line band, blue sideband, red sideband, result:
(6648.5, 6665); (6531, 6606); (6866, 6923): 0.45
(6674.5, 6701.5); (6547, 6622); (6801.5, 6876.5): 0.10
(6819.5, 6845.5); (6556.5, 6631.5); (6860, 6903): 0.38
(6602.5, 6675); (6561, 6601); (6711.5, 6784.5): 0.66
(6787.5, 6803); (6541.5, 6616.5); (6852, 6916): -0.45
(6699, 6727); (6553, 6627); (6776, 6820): 1.07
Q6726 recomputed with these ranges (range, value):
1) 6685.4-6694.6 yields 1.02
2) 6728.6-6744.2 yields 1.03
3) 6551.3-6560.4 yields 1.08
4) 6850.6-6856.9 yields 1.06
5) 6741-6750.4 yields 1.02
